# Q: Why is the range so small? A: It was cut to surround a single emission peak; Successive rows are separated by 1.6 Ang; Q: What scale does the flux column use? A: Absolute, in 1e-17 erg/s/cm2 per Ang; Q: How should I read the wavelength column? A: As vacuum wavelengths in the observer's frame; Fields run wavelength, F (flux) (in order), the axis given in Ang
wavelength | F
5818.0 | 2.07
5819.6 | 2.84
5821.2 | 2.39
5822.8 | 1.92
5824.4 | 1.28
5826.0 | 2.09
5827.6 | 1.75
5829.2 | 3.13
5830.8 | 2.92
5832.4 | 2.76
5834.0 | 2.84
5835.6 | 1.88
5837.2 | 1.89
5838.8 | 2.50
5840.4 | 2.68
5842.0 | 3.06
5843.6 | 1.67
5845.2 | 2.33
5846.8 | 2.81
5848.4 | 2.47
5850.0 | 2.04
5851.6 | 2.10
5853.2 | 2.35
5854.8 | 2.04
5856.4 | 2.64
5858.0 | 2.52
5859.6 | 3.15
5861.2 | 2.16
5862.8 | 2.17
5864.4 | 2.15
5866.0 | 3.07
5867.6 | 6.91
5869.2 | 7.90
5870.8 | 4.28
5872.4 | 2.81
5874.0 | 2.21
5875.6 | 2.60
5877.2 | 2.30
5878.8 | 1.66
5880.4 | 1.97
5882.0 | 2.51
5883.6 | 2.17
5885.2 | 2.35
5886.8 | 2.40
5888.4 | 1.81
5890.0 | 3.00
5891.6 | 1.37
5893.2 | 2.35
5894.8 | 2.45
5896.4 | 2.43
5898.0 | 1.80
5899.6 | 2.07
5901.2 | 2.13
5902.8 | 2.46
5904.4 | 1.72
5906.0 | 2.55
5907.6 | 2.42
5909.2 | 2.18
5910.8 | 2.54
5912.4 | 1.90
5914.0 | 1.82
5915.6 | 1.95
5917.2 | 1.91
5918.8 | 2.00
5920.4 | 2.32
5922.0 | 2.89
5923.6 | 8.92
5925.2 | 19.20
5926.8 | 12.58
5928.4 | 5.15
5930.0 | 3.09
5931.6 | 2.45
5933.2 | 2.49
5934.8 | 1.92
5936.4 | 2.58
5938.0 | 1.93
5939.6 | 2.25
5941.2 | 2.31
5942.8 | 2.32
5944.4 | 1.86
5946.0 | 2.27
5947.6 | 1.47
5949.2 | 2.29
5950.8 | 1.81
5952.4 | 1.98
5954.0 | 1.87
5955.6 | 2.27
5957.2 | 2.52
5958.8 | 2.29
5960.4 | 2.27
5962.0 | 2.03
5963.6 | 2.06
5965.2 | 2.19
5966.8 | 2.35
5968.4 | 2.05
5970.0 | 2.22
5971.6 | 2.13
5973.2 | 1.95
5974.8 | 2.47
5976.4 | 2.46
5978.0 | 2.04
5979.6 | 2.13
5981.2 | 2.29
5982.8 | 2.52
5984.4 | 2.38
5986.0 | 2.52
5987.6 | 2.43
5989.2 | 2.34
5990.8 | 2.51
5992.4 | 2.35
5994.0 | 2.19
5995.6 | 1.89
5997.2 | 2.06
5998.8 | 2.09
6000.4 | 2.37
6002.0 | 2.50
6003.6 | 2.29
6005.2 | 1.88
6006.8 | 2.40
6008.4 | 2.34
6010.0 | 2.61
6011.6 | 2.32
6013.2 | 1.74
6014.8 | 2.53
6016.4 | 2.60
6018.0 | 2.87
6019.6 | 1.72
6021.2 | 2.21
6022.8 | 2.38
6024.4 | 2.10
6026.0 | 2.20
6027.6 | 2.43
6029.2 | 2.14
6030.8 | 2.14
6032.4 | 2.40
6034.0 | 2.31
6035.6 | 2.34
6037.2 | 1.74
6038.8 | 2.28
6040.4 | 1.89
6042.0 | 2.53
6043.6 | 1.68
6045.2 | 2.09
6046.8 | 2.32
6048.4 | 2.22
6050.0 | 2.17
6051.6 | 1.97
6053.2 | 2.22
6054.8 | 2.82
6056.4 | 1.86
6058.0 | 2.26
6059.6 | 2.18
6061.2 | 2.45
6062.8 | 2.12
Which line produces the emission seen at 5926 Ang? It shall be [O III]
